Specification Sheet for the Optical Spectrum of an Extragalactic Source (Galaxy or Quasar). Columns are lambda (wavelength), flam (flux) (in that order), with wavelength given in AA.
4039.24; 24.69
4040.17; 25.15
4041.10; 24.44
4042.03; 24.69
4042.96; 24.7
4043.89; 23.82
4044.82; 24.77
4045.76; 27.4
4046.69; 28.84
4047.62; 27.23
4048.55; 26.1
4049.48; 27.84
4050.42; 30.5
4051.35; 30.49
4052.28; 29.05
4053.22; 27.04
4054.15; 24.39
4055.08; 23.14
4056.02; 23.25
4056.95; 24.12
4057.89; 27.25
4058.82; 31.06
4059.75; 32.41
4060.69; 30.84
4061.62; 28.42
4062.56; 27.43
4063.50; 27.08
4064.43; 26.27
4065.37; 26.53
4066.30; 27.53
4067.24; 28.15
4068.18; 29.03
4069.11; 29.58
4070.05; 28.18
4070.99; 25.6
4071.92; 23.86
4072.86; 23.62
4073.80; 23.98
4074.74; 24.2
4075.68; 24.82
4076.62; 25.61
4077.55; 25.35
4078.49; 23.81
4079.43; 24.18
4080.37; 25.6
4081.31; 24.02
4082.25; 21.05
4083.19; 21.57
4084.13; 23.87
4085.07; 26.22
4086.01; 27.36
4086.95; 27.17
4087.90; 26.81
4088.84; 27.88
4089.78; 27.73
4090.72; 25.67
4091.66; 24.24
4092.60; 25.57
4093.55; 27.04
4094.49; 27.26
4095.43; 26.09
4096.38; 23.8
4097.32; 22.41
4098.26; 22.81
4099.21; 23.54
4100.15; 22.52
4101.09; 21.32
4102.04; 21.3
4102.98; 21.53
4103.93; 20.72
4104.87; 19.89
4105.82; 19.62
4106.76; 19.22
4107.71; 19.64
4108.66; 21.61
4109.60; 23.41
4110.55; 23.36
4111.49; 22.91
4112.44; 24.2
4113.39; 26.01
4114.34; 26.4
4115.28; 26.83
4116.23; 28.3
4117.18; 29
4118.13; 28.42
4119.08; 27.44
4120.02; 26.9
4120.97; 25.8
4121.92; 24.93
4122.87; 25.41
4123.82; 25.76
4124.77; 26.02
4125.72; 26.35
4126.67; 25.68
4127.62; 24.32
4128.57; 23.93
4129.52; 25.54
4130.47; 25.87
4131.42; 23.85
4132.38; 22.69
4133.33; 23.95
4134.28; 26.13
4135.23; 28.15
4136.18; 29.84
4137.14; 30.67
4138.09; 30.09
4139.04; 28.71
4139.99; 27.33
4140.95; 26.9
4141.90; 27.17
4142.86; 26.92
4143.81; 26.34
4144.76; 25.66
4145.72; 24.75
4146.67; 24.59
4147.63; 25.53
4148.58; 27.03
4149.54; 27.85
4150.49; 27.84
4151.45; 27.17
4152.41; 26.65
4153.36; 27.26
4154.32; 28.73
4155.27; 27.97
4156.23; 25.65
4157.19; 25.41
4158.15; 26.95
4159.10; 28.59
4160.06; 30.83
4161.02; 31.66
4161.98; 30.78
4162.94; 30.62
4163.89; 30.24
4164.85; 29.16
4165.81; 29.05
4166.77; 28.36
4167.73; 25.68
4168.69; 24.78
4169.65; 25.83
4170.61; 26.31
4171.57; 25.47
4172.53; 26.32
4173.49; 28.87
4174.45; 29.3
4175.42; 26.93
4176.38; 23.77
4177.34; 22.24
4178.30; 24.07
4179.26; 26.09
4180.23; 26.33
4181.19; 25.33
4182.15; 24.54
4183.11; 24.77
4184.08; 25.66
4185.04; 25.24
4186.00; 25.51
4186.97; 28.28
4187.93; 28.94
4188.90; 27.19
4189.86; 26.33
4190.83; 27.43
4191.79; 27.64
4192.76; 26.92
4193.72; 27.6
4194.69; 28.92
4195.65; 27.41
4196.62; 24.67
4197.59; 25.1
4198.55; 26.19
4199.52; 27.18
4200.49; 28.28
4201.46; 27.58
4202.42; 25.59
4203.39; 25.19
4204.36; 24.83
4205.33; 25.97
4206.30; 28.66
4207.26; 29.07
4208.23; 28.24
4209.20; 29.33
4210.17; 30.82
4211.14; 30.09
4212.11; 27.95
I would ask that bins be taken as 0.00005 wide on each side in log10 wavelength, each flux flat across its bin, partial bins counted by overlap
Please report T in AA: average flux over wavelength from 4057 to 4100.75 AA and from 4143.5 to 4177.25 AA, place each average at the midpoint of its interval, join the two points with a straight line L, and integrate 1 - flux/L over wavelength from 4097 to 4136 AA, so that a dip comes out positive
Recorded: 3.4 AA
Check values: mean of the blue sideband 25.9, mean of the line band 24.3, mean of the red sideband 27.3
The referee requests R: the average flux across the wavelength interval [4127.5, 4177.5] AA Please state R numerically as 27.1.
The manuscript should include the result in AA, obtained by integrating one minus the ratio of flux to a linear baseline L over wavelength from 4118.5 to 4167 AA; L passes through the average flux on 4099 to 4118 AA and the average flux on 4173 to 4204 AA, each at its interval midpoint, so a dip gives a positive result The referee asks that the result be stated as -5.0 AA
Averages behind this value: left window 23.2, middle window 27.1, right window 26.4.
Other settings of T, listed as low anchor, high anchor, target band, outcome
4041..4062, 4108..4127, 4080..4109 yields 2.73 AA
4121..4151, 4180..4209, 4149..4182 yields -0.94 AA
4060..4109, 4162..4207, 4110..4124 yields -0.37 AA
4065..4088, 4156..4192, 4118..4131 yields 0.21 AA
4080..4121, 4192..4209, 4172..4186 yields 0.39 AA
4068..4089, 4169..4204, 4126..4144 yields -0.48 AA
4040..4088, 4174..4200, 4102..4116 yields 1.96 AA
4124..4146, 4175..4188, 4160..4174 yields -1.33 AA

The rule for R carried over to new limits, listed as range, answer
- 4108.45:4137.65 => 25.8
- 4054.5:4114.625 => 24.9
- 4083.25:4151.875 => 25.3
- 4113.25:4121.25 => 27.3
